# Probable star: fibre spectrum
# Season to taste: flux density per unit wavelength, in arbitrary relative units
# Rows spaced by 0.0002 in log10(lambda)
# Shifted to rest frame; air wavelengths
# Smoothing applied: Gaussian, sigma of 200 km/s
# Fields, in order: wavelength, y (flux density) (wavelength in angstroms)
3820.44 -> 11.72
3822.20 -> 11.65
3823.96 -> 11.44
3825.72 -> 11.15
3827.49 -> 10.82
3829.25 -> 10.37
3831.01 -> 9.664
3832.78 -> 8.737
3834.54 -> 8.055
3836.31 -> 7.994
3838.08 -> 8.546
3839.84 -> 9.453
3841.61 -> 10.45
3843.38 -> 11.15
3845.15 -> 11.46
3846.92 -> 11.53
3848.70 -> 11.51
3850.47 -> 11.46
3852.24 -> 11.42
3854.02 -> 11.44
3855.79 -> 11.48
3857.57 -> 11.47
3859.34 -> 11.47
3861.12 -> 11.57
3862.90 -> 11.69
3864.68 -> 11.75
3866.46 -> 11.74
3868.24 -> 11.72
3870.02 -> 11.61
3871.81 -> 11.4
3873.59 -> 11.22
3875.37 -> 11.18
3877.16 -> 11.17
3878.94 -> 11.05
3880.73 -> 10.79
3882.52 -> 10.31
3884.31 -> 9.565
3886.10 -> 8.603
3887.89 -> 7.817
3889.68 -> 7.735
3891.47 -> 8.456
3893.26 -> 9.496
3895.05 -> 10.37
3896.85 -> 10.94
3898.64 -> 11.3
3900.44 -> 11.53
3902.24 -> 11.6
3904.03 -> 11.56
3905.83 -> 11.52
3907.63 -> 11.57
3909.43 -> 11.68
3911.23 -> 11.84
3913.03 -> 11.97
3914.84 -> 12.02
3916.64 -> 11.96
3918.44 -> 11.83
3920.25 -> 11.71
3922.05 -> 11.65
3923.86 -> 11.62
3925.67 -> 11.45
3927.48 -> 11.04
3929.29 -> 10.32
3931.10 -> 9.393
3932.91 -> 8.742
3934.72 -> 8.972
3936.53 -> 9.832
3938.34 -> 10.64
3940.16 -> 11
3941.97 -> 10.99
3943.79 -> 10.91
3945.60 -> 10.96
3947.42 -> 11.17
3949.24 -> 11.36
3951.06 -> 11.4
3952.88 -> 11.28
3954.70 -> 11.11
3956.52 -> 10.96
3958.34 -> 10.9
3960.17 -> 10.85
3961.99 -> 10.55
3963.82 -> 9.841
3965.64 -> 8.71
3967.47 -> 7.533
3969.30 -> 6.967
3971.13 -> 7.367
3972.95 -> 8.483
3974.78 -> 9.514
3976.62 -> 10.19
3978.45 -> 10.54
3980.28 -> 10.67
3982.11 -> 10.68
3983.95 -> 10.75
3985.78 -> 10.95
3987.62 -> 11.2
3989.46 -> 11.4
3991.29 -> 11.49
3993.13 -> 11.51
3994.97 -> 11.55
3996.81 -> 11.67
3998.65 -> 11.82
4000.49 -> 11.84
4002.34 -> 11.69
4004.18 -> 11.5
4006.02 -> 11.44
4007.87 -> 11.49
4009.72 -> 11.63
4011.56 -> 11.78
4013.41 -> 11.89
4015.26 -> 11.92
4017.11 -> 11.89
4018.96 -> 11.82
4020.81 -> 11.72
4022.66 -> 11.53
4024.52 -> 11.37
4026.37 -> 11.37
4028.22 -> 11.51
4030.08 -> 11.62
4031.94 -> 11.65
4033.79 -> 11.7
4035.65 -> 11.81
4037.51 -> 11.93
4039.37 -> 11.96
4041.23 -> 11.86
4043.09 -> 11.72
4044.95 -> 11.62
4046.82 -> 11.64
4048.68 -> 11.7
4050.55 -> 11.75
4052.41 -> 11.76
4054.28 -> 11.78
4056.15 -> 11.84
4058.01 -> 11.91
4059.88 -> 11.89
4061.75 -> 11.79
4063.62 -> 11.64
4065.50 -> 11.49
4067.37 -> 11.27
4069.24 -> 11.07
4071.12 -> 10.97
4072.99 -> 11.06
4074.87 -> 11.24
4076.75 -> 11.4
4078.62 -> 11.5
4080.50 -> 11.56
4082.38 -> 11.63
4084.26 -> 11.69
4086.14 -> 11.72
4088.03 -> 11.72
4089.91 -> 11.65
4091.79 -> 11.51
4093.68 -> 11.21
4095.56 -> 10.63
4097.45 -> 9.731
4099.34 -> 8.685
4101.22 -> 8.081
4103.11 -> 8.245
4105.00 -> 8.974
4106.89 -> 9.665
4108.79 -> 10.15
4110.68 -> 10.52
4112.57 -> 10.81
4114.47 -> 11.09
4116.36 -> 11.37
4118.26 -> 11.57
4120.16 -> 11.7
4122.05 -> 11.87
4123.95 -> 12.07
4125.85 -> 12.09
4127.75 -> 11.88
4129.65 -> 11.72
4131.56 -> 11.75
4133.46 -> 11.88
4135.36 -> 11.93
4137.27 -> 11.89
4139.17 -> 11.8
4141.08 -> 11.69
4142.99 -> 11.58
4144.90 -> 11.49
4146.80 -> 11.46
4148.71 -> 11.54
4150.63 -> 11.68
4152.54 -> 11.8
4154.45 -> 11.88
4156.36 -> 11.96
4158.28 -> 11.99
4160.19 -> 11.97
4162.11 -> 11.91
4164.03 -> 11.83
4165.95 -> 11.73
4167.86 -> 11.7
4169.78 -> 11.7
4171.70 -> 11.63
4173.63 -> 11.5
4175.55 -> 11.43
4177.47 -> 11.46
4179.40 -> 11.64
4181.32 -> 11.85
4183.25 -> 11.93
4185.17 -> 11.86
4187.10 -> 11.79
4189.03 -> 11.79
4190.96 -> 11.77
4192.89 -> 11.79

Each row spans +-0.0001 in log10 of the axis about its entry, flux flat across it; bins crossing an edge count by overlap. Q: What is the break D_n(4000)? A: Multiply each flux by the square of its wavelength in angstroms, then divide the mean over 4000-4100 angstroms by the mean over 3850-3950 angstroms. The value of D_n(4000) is 1.1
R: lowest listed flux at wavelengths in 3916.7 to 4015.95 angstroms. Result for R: 6.967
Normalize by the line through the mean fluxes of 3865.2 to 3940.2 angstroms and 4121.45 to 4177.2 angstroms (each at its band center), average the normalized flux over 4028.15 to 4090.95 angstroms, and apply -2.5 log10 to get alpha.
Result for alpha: -0.021 mag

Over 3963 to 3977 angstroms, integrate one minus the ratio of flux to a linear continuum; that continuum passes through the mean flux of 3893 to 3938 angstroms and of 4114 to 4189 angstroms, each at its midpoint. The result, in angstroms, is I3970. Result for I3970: 3.4 angstroms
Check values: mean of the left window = 11.1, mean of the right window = 11.7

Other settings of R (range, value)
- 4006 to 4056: 11.37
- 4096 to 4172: 8.081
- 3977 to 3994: 10.54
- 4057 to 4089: 10.97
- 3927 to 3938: 8.742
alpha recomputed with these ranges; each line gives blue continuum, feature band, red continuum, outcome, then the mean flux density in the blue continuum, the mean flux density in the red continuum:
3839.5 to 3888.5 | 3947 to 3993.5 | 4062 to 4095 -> 0.097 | 11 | 11.4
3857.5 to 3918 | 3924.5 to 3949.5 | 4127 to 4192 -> 0.061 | 10.9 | 11.7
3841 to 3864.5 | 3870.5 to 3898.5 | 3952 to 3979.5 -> 0.089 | 11.4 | 9.65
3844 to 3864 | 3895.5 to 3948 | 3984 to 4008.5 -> 0.039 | 11.5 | 11.5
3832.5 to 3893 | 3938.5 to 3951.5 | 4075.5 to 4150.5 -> -0.036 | 10.5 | 11.1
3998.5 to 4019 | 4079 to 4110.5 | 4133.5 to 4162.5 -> 0.128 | 11.7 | 11.8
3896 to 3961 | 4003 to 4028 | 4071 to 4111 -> -0.078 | 11.1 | 10.6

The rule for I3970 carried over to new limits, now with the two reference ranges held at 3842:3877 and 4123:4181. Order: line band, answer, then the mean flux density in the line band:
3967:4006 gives 3.7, 10.5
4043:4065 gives -0.2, 11.7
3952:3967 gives 1.5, 10.4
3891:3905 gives 0.9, 10.7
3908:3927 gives -0.4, 11.7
